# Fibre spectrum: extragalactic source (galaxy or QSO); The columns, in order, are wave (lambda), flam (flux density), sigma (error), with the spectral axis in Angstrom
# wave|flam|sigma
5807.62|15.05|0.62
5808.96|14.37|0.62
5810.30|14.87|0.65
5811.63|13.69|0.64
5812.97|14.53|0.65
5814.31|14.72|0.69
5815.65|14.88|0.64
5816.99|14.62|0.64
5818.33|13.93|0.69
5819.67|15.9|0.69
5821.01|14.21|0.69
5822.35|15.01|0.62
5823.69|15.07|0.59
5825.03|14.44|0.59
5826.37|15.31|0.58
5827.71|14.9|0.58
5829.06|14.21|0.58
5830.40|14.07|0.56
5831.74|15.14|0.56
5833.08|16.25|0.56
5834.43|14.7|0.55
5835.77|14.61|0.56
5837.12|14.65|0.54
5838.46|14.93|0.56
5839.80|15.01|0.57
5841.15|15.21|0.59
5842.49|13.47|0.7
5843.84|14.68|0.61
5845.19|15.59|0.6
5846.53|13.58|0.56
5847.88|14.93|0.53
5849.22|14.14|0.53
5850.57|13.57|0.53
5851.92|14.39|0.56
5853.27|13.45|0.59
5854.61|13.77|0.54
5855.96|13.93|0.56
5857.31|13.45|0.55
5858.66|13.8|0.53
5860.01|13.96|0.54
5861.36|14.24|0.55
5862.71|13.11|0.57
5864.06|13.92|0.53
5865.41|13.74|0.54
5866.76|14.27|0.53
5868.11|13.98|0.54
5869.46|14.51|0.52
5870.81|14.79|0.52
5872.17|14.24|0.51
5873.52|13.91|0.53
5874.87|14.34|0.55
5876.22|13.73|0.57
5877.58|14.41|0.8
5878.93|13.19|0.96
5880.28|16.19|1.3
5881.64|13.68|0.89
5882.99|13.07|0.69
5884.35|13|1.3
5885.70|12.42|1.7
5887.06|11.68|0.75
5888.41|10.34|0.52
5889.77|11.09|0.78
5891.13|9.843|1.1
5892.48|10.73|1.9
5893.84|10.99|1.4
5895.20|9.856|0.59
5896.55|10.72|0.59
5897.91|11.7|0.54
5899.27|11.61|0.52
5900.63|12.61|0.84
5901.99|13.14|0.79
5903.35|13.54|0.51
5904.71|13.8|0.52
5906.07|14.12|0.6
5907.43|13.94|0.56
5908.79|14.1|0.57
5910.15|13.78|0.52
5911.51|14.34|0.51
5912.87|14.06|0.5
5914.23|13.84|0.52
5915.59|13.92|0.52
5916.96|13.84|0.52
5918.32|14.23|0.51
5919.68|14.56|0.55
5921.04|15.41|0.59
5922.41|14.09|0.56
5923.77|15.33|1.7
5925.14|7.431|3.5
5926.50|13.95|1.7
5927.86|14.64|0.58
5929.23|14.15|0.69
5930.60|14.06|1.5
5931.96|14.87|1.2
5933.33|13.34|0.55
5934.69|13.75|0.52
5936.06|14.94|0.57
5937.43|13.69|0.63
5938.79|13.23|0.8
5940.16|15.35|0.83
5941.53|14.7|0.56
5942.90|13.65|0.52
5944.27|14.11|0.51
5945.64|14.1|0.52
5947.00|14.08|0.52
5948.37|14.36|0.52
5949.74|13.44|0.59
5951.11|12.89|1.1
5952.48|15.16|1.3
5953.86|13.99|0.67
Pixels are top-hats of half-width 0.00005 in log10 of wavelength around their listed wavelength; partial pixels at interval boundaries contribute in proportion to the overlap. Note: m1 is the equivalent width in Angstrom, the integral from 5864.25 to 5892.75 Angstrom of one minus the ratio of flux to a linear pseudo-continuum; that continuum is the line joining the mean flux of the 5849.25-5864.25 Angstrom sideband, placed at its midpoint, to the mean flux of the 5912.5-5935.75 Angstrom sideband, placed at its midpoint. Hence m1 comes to 1.2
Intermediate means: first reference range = 13.8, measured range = 13.2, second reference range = 13.9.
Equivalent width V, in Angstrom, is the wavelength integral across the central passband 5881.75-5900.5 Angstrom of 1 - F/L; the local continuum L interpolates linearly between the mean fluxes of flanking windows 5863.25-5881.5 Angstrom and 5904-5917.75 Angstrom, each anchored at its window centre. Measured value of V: 3.57 Angstrom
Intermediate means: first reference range 14.2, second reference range 14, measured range 11.4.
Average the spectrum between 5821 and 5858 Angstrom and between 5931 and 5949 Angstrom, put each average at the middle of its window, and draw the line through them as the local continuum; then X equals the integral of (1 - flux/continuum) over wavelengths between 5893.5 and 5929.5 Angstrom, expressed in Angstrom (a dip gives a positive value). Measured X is 2.5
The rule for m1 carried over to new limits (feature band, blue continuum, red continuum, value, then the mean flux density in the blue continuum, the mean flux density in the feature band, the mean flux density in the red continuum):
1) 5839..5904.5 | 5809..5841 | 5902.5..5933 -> 4.6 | 14.8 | 13.3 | 13.9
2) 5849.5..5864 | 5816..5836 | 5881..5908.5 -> -0.2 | 14.8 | 13.8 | 12.1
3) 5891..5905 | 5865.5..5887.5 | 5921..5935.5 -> 2.1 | 13.9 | 11.7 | 13.7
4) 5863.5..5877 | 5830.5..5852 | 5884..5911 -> -0.8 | 14.7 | 14.1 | 12.2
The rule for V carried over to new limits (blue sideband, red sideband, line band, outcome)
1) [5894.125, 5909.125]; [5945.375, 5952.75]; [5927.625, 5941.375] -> -0.7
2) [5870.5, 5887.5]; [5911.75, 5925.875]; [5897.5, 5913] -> 0.3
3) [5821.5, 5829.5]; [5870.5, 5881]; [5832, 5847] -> -0.1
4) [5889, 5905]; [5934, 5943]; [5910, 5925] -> -1.4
